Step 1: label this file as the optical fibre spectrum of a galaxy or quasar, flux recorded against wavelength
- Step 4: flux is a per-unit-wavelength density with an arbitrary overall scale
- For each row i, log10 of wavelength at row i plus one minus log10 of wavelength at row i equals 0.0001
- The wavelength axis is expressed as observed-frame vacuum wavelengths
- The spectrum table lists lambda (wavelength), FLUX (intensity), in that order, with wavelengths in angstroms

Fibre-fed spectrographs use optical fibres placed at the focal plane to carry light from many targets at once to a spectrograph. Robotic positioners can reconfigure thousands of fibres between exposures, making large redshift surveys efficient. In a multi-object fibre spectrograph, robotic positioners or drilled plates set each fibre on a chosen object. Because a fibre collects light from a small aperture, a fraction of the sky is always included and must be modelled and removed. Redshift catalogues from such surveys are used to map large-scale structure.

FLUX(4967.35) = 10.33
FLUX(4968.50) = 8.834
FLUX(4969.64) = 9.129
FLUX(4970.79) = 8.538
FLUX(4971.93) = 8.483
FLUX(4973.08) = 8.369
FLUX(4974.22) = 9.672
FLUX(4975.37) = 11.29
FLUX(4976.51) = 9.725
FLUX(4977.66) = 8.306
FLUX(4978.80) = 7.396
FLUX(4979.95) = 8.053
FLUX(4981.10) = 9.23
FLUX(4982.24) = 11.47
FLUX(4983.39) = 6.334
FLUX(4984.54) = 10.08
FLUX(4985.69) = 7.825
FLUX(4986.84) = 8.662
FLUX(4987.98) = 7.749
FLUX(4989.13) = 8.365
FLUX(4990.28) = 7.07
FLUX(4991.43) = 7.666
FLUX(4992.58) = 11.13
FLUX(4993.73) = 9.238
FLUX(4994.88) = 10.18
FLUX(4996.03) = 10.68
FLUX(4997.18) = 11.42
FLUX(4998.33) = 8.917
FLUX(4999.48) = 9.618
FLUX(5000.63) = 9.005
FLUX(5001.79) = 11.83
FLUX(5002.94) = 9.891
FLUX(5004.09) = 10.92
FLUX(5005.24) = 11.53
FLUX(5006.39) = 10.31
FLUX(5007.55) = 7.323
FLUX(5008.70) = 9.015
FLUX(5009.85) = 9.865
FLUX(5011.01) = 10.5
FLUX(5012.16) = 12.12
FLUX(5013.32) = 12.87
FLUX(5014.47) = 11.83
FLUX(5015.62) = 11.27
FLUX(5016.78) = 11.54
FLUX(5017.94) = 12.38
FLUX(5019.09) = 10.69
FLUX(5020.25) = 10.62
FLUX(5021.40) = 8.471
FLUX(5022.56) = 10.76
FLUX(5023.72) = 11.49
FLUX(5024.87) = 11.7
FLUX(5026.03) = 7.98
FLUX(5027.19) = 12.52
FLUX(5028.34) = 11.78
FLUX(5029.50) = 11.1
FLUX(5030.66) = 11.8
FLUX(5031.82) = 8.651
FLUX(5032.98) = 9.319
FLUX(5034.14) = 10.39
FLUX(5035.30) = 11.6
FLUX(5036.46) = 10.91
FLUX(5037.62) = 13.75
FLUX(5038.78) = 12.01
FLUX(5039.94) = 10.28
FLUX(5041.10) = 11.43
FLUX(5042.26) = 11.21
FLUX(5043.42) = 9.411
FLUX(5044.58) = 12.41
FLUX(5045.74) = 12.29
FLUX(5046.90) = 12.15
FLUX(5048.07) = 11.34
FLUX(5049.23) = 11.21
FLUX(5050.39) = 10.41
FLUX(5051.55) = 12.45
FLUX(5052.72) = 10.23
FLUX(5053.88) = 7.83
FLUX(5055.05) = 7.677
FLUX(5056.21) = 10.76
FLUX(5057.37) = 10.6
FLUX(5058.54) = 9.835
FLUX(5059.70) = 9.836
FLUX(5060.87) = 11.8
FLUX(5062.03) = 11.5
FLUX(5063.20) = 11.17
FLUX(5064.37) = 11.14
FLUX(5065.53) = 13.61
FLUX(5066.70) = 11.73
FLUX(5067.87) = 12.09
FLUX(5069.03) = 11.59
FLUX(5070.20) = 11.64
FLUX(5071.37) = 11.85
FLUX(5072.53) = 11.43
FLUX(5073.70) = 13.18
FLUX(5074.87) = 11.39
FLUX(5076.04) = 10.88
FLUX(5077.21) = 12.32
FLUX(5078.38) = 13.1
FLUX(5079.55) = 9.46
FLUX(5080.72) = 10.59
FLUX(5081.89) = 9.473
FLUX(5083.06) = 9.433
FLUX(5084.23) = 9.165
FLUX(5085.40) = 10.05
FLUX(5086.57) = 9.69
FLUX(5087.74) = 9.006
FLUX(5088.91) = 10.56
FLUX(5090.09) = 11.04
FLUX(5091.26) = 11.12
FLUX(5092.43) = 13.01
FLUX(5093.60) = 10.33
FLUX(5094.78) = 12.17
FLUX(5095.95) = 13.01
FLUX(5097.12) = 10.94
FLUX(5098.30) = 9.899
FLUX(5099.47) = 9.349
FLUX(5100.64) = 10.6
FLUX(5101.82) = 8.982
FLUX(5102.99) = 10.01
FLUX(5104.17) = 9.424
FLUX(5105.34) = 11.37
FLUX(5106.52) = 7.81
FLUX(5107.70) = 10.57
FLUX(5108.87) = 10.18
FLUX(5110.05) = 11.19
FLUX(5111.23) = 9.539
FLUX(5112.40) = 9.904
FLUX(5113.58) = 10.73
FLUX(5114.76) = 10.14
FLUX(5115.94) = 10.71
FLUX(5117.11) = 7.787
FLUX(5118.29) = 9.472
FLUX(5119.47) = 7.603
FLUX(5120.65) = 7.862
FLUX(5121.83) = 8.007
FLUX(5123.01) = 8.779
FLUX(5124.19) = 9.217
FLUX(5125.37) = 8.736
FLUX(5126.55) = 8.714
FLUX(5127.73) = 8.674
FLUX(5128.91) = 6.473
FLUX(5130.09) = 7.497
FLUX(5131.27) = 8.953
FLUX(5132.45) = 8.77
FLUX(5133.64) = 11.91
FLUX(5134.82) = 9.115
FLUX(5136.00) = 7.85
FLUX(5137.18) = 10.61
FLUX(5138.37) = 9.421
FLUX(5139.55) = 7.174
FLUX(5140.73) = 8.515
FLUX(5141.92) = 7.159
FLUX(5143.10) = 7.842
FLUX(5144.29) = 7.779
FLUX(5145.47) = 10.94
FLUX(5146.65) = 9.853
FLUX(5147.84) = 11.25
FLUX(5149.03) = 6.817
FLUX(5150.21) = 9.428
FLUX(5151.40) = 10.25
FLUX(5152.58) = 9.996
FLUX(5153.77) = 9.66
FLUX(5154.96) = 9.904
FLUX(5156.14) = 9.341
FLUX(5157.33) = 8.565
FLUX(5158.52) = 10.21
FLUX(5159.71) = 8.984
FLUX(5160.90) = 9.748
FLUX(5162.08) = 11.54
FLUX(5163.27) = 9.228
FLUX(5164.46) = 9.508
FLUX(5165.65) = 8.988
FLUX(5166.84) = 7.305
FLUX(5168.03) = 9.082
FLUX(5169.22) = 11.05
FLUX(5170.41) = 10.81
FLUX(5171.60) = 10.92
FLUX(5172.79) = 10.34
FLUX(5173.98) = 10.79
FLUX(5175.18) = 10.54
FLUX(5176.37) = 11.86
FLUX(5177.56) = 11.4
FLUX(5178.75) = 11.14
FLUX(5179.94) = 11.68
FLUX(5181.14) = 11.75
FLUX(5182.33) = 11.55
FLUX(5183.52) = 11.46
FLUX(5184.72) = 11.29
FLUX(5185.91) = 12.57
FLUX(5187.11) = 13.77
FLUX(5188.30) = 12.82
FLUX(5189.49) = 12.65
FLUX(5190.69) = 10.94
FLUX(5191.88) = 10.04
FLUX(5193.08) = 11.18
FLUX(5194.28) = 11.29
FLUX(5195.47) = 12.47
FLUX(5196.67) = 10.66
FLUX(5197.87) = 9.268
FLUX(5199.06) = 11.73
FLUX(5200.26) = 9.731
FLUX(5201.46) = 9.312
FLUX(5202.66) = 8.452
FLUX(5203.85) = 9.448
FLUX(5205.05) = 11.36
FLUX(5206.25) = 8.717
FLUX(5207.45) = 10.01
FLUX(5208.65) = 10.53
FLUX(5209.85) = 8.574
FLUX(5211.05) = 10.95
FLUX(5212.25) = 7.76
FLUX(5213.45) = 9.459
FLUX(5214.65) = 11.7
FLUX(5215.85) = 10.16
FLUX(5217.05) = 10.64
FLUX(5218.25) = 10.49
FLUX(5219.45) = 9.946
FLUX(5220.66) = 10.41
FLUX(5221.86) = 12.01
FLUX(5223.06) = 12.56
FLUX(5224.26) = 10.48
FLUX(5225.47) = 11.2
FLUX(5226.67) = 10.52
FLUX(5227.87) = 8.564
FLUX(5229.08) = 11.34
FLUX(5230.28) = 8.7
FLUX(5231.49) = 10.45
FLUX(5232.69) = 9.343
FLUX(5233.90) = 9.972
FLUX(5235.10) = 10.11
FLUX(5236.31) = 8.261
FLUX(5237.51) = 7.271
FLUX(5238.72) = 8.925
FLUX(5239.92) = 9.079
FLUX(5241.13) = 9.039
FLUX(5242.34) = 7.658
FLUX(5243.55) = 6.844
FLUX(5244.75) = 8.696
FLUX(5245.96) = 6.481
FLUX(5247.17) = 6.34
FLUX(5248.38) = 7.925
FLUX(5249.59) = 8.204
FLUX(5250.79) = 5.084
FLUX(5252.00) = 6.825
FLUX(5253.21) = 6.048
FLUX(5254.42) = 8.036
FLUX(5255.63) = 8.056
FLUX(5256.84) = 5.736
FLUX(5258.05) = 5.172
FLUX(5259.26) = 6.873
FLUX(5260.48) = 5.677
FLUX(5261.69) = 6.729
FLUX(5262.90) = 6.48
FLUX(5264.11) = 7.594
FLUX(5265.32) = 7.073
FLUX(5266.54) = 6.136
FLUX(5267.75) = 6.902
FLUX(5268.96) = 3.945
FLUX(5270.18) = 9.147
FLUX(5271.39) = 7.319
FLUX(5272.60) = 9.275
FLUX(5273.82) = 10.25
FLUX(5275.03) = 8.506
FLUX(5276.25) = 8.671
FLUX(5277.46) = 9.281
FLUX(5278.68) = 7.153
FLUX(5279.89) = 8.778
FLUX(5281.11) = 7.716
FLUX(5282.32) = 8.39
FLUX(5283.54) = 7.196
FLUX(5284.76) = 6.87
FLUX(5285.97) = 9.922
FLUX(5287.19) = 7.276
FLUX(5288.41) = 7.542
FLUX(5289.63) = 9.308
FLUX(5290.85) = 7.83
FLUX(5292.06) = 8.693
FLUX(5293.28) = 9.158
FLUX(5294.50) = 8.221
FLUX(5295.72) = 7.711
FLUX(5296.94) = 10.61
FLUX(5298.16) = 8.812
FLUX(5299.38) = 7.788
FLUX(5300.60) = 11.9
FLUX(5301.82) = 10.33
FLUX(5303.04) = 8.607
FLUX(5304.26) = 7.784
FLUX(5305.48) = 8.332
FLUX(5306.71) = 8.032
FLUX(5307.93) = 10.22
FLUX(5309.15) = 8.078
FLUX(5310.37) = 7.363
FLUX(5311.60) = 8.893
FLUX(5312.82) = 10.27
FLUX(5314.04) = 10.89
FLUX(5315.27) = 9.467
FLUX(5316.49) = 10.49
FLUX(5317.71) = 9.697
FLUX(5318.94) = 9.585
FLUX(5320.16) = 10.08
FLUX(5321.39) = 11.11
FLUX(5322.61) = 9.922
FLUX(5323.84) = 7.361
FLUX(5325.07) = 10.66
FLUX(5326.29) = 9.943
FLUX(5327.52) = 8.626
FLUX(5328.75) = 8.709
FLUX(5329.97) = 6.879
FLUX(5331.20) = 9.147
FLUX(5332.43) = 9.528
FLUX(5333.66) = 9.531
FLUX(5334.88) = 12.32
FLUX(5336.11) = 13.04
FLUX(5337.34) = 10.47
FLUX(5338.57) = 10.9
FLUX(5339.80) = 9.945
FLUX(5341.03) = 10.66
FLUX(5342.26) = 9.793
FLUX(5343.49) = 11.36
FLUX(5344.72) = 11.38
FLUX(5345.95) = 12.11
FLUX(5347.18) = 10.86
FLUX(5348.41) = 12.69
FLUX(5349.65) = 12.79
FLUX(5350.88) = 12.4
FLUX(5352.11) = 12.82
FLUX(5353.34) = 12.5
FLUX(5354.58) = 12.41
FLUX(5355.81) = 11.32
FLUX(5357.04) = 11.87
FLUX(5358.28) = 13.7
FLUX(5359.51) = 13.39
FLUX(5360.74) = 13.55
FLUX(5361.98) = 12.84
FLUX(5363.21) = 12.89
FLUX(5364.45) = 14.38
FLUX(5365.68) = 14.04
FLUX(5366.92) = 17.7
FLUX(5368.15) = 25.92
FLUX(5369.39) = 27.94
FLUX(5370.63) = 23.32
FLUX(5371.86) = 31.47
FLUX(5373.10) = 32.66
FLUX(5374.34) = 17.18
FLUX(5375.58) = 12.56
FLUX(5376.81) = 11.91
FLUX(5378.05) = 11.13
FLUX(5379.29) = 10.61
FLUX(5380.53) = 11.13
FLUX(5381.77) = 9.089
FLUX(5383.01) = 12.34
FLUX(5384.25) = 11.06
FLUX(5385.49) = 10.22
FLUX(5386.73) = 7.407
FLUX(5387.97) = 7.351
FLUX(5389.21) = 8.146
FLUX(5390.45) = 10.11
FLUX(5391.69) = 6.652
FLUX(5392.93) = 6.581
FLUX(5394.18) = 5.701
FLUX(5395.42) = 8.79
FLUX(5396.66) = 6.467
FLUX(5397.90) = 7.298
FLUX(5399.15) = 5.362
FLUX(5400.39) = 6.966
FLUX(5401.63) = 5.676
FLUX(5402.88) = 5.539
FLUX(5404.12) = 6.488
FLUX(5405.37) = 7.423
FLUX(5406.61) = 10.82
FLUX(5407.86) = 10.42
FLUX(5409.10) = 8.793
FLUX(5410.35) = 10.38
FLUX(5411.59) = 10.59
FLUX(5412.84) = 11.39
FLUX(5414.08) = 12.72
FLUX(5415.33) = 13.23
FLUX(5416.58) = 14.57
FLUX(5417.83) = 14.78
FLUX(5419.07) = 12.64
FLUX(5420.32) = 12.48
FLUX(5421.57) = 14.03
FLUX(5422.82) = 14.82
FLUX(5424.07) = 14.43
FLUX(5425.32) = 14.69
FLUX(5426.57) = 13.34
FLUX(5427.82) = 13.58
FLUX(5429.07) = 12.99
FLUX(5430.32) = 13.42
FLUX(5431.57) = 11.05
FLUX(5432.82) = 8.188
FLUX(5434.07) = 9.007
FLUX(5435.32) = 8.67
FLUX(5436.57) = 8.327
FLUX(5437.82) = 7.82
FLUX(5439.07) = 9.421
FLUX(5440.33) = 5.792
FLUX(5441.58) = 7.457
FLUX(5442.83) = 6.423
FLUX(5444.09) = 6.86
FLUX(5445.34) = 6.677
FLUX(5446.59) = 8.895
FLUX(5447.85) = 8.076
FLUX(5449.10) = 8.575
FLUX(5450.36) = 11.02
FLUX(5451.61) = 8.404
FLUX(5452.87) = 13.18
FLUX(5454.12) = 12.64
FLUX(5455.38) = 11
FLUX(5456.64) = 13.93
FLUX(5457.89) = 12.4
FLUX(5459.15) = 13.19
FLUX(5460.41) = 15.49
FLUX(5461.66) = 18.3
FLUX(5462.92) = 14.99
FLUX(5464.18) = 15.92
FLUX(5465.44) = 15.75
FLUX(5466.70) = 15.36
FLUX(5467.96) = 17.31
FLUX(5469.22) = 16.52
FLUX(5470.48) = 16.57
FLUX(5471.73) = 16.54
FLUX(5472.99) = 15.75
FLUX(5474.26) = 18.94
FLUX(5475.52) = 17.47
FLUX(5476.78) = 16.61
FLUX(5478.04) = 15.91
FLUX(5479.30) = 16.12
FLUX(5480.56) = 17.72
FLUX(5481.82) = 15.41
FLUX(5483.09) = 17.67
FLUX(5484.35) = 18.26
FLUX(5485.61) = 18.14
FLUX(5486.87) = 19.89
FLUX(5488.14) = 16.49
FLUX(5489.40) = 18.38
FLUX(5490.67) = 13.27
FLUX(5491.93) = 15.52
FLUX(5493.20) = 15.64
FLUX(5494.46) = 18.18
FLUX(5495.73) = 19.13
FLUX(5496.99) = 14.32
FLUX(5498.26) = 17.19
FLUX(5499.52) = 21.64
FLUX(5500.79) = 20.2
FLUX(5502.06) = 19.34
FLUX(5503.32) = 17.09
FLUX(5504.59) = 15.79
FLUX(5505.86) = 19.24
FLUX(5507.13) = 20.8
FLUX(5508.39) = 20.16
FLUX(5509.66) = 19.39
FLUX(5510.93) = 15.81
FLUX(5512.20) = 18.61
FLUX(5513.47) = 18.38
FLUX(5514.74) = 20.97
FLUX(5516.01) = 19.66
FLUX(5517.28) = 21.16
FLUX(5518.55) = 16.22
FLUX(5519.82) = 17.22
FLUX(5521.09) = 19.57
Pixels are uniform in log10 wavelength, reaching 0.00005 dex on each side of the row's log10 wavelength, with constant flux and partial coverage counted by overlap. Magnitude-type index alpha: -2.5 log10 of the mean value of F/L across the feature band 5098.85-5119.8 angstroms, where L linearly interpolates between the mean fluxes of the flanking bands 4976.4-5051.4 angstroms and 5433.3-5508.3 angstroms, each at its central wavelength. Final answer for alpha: 0.15 mag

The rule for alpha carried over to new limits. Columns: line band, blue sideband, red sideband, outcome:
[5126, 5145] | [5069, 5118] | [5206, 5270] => 0.168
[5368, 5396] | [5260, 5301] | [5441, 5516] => -0.165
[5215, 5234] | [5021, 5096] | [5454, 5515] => 0.262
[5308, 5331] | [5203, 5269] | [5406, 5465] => 0.050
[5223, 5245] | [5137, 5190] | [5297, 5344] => 0.065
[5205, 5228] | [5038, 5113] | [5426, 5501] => 0.156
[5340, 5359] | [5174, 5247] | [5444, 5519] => 0.118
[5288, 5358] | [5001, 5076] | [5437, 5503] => 0.309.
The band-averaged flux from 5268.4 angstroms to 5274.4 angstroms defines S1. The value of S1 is 8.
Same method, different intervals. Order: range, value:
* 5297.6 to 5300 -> 8.31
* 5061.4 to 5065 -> 11.3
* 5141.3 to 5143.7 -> 7.49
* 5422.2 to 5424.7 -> 14.6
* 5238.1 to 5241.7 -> 9.01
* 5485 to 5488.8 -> 18.2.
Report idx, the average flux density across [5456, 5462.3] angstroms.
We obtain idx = 14.7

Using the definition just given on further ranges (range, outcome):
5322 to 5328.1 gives 9.3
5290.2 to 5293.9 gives 8.58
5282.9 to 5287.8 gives 7.81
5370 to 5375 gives 26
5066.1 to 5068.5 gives 11.9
